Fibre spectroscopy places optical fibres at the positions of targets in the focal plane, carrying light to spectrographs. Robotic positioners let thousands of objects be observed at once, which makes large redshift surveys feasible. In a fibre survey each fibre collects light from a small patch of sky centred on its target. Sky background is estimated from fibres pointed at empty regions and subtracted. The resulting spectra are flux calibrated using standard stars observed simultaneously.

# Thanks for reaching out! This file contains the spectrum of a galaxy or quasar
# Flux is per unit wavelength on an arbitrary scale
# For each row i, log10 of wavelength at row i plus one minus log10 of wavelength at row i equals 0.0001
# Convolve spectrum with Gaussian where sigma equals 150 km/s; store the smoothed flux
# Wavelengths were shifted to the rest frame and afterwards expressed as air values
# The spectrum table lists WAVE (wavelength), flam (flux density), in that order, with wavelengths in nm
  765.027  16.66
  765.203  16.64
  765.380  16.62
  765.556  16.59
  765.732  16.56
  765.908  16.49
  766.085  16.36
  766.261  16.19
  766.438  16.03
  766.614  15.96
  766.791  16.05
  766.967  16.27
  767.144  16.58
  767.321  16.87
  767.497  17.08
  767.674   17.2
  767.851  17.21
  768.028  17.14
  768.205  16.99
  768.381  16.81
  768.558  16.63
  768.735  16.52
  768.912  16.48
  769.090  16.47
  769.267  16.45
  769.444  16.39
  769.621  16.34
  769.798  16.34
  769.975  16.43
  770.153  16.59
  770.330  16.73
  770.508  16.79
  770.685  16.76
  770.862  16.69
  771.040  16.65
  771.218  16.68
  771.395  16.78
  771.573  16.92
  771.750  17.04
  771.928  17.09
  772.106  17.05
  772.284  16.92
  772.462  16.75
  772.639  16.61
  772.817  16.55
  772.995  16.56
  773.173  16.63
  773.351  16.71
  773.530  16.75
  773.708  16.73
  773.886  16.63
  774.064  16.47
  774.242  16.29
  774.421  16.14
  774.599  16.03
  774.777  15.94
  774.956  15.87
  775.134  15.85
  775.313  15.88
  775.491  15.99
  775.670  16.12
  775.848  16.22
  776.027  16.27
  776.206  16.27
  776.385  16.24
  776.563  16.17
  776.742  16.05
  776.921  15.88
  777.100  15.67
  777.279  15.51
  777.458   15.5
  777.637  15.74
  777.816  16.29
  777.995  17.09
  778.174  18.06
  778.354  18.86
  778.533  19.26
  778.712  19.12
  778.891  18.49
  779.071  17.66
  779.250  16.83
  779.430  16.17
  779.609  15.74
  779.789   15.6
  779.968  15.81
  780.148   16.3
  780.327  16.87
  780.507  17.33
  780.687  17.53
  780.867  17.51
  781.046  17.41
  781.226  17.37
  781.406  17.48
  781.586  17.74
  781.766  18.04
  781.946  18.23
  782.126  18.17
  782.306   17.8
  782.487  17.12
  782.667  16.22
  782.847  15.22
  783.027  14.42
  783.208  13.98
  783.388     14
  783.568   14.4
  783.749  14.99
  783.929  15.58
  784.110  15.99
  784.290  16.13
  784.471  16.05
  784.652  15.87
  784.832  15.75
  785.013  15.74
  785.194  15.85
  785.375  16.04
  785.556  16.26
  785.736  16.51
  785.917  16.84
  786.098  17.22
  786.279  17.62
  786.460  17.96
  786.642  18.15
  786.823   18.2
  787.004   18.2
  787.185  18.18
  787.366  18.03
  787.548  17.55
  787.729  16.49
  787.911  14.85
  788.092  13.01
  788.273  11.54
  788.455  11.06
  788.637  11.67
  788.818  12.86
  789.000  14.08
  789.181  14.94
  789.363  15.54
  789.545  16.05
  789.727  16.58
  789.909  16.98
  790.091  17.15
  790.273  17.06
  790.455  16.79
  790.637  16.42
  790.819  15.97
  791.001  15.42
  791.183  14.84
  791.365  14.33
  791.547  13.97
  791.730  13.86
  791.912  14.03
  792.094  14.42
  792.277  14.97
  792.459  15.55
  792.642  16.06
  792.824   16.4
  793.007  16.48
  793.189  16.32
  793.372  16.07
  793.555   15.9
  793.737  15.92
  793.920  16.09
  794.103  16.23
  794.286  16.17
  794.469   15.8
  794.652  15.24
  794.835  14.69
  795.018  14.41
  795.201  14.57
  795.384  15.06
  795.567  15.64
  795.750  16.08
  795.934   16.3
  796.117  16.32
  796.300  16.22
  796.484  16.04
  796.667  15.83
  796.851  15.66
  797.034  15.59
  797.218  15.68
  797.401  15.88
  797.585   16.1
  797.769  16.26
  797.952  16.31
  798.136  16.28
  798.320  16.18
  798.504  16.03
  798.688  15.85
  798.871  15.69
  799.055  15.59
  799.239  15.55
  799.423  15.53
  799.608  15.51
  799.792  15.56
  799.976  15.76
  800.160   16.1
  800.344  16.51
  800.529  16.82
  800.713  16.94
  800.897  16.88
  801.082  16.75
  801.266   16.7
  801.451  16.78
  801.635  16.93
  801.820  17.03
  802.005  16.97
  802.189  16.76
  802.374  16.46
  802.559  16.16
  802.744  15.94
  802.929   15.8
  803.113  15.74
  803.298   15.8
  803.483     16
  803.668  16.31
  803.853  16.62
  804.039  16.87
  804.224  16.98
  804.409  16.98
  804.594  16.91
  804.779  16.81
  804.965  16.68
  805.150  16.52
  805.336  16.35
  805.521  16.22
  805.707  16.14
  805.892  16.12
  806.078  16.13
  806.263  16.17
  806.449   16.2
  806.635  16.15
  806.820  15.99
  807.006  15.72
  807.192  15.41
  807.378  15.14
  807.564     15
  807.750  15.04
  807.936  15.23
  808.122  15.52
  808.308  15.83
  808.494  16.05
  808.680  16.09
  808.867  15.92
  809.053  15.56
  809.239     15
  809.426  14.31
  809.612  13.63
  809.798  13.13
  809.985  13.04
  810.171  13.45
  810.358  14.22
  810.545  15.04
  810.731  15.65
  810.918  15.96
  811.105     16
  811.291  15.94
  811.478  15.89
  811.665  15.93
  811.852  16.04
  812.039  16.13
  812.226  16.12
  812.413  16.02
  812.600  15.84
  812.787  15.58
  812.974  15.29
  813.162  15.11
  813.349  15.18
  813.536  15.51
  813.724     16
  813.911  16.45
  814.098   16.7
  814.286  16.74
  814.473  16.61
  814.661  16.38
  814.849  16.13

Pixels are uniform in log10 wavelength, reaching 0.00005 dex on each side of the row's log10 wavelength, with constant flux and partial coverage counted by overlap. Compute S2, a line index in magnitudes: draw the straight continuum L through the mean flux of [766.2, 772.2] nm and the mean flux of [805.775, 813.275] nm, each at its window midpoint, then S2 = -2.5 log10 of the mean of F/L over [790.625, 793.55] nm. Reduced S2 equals 0.04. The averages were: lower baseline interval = 16.7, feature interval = 15.3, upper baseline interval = 15.4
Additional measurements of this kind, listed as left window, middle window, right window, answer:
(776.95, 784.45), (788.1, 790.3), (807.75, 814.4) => 0.128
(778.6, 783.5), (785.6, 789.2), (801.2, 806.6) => 0.063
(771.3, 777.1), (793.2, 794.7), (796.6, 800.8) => 0.006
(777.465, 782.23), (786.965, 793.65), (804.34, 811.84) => 0.087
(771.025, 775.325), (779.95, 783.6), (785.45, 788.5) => -0.013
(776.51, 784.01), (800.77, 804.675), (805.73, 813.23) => -0.056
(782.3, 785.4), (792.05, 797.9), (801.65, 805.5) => 0.021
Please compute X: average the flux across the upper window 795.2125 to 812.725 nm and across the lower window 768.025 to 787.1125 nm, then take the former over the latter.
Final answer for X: 0.96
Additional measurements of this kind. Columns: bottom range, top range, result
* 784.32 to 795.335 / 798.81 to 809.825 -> 1.02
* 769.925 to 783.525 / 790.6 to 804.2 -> 0.96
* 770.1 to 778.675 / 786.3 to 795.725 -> 0.94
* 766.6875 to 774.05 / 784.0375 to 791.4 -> 0.95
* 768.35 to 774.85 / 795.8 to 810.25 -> 0.96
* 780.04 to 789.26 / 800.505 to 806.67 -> 1.02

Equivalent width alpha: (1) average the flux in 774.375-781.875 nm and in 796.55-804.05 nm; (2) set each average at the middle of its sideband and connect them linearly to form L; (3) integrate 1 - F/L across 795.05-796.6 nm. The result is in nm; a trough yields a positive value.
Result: 0.05 nm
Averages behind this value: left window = 16.7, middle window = 15.7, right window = 16.2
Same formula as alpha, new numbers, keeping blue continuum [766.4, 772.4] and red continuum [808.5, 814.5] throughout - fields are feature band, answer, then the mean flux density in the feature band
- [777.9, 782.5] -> -0.31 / 17.4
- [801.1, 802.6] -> -0.10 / 16.7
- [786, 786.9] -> -0.09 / 17.8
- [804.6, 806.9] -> -0.10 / 16.3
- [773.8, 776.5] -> 0.06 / 16.2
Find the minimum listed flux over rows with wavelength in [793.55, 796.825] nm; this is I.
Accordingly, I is 14.41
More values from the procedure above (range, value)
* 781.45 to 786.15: 13.98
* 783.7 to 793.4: 11.06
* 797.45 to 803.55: 15.51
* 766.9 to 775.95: 15.85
